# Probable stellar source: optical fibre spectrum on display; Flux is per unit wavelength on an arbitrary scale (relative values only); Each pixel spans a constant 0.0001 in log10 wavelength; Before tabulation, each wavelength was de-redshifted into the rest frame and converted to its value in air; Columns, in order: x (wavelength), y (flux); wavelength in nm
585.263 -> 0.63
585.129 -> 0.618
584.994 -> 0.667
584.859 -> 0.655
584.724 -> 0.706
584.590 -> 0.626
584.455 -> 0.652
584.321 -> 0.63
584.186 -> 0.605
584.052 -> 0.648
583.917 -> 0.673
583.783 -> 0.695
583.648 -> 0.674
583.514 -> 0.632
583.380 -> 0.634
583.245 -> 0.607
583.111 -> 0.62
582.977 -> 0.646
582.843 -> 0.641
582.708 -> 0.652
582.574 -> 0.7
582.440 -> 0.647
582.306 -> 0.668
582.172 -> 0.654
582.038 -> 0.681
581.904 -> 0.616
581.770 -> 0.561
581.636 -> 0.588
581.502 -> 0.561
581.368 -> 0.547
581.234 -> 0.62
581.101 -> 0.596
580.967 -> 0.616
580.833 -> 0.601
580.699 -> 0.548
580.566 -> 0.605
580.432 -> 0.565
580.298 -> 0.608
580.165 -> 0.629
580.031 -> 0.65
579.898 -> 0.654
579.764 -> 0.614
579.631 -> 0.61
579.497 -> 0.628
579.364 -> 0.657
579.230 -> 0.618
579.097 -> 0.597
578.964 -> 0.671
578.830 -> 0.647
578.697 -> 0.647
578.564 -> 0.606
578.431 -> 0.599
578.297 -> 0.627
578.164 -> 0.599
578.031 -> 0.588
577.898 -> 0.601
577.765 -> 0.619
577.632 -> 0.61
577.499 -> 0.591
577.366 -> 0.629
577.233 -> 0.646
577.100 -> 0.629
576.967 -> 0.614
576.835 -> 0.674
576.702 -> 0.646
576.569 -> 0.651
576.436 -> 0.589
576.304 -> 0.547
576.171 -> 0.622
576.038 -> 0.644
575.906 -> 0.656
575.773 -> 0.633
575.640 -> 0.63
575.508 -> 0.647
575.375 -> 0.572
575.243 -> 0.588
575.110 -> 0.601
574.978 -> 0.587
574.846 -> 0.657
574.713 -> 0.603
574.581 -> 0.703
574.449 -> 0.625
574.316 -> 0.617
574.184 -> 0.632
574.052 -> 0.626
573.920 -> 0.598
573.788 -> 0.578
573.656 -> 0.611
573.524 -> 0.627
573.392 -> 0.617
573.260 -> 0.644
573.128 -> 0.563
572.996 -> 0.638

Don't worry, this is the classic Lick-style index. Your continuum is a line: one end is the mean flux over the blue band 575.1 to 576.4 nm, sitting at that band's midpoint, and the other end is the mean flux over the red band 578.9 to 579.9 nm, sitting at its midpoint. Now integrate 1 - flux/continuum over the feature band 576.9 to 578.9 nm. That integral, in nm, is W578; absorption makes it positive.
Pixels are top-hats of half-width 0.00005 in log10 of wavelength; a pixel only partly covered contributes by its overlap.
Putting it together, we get 0.020 nm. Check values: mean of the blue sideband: 0.614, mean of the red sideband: 0.629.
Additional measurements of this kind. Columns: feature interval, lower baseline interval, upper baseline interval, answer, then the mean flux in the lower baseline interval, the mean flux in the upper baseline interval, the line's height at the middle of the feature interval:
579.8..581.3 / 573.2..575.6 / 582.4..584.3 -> 0.07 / 0.619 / 0.648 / 0.639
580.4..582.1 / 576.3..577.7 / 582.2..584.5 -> 0.13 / 0.624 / 0.649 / 0.64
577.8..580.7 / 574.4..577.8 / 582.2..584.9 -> 0.08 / 0.624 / 0.651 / 0.635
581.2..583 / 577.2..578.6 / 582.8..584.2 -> 0.03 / 0.61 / 0.645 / 0.636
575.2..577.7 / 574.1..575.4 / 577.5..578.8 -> -0.03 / 0.62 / 0.611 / 0.616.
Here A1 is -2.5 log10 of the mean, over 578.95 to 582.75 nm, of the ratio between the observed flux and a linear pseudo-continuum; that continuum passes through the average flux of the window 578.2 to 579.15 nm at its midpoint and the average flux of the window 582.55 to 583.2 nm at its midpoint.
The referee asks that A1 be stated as 0.03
